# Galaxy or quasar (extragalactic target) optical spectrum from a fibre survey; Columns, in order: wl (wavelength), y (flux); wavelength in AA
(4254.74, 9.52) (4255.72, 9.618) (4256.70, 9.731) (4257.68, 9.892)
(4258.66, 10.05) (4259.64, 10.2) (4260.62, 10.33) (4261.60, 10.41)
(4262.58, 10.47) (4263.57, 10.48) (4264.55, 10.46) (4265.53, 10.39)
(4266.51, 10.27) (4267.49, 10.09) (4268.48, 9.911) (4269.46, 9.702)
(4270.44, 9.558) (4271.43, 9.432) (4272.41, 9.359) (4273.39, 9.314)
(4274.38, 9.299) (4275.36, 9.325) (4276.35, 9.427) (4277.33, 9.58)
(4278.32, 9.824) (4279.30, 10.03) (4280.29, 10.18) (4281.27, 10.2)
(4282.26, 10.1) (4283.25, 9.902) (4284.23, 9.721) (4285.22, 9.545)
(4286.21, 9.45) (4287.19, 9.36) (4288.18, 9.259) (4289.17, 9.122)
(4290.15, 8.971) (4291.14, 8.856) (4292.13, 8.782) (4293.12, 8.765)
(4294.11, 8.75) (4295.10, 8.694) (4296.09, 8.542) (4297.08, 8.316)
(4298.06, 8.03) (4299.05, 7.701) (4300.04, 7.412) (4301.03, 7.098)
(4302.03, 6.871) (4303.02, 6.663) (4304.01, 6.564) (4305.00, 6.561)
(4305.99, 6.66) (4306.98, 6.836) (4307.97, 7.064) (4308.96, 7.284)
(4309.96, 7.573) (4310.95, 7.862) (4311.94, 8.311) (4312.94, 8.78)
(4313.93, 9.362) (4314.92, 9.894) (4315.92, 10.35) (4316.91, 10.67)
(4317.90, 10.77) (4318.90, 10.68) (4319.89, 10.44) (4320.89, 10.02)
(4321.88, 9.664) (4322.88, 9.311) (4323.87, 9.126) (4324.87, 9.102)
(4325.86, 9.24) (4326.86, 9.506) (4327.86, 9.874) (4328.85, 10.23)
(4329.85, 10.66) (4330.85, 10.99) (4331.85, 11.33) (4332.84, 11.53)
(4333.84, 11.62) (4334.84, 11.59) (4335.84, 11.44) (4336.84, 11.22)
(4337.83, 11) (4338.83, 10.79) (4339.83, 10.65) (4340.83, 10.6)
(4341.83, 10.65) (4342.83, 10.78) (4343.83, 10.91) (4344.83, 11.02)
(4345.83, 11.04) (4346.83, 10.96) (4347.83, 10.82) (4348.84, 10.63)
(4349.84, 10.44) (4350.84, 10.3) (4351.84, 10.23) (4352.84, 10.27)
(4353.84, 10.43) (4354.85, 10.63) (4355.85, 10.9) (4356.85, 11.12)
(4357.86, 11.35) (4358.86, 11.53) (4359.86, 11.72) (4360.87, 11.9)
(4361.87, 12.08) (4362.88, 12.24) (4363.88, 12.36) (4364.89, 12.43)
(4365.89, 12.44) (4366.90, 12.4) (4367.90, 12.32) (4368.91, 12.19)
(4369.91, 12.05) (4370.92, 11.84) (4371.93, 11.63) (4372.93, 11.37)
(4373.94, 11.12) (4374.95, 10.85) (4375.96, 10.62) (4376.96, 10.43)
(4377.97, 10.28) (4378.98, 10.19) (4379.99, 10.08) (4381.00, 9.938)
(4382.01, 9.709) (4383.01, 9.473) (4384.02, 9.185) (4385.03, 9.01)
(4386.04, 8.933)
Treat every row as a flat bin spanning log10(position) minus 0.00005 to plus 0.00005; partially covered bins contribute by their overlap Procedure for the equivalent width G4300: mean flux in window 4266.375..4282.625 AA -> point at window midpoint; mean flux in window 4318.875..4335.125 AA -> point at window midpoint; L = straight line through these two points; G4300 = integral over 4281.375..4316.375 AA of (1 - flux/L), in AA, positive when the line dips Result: 5.54 AA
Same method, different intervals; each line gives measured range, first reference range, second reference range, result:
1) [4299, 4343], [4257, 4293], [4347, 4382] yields 4.7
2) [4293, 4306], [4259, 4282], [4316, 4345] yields 3.3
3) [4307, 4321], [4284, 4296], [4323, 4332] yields 0.7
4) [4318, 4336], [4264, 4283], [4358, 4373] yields 1.3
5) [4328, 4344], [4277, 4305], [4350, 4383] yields -1.2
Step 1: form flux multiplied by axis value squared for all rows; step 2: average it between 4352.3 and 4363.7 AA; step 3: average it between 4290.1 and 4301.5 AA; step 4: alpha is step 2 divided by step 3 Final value 1.40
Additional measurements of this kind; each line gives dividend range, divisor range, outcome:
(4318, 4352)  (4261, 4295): 1.12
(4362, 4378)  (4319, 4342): 1.14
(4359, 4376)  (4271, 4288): 1.28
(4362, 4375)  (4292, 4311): 1.63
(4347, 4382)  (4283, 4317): 1.38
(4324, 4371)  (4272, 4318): 1.30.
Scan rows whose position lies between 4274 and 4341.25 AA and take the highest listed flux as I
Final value 11.62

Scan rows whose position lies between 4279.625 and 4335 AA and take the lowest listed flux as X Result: 6.561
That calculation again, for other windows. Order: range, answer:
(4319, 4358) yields 9.102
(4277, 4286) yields 9.545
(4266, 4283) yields 9.299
